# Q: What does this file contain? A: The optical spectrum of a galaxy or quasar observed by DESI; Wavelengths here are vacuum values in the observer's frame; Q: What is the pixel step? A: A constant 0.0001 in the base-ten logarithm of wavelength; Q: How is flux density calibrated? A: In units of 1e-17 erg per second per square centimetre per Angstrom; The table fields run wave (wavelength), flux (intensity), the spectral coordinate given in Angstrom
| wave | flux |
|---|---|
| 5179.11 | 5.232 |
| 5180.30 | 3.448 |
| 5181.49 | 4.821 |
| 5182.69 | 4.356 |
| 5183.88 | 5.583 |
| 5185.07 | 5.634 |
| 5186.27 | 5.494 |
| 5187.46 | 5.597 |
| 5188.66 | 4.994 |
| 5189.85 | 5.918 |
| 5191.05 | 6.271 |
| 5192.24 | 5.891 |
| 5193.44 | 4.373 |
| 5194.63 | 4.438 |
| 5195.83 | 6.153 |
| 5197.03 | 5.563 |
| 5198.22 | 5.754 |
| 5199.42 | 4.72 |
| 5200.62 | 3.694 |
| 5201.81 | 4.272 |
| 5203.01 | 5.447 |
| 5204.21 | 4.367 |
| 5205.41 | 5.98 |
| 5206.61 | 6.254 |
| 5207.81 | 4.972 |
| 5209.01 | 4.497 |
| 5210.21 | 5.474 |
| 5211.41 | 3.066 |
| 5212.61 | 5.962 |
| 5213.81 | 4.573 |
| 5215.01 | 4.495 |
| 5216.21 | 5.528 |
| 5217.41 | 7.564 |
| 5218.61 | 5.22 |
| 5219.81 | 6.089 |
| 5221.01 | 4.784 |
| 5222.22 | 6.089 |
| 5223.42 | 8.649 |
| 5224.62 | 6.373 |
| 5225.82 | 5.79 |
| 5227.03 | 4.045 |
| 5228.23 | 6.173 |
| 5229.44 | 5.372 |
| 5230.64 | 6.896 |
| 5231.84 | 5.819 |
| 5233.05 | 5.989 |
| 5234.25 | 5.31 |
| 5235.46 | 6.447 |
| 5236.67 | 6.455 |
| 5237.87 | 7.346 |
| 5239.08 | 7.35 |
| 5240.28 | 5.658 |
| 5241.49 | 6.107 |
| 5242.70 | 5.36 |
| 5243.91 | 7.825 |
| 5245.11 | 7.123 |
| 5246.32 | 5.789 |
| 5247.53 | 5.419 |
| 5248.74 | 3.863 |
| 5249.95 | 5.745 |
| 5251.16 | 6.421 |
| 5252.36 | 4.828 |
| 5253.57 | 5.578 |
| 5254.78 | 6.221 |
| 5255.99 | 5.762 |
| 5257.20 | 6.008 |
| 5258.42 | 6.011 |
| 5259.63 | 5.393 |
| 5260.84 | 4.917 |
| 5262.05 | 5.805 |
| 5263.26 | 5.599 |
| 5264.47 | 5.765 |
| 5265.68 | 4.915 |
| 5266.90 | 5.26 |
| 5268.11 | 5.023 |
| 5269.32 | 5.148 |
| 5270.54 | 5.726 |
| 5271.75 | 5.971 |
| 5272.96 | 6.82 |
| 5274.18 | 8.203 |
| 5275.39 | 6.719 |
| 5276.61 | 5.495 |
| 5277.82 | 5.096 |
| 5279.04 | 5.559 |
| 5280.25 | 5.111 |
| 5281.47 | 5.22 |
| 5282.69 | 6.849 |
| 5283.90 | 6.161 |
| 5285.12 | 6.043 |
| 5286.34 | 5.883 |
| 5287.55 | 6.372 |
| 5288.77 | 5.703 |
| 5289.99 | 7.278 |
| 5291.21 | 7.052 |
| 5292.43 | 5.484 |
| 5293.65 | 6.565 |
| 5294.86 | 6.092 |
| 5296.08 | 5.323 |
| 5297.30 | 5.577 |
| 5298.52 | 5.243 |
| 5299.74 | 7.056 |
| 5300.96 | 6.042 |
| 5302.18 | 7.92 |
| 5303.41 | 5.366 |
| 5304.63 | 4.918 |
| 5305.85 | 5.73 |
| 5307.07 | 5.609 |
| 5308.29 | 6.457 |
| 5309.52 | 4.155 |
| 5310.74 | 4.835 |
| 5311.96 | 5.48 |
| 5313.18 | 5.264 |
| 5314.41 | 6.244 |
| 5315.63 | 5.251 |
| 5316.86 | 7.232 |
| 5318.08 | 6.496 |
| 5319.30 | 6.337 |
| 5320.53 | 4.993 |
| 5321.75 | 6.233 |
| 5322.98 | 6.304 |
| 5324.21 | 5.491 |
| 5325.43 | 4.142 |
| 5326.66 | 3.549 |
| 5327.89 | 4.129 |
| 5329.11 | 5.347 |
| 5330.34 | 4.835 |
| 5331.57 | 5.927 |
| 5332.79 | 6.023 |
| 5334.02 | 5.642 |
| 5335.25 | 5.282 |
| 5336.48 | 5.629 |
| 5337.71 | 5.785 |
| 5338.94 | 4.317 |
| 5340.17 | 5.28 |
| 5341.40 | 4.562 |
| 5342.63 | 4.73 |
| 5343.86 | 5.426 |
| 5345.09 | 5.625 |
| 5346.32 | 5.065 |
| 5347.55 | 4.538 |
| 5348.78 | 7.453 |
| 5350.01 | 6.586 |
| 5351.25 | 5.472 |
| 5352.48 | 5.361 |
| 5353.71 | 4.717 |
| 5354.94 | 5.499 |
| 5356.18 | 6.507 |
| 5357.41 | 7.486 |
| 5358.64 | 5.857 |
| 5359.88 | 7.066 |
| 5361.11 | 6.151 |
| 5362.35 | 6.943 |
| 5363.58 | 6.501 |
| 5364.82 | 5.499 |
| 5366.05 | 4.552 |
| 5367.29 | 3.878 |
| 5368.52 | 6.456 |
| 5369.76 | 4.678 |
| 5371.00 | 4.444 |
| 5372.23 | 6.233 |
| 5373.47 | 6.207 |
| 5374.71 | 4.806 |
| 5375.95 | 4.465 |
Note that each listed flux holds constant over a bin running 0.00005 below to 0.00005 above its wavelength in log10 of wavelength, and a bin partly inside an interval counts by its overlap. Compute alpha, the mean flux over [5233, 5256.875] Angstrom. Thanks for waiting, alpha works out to 6.03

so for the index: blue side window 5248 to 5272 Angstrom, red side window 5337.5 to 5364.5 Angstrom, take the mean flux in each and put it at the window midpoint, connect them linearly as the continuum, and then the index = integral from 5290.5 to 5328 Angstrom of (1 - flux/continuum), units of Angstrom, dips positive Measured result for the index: -0.55 Angstrom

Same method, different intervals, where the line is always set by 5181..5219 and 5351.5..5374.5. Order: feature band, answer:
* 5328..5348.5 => 1.5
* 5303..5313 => 0.5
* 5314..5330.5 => 0.4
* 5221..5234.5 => -1.8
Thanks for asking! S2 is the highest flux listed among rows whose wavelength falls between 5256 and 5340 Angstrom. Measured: 8.203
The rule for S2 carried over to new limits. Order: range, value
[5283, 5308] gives 7.92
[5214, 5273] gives 8.649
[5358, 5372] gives 7.066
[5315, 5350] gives 7.453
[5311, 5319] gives 7.232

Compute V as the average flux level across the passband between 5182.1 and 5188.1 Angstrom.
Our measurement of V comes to 5.33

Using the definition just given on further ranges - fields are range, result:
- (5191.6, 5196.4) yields 5.22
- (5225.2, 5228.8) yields 5.34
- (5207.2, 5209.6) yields 4.74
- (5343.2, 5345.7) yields 5.51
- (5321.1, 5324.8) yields 6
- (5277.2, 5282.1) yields 5.25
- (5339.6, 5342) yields 4.92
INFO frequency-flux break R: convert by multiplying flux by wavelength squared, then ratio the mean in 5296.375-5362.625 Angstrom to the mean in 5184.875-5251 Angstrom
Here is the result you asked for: 1.04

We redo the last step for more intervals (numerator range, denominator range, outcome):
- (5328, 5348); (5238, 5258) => 0.91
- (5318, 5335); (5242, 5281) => 0.95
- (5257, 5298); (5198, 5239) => 1.08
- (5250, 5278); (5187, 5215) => 1.16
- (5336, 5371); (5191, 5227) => 1.10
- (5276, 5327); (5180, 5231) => 1.12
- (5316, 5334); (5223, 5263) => 0.95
